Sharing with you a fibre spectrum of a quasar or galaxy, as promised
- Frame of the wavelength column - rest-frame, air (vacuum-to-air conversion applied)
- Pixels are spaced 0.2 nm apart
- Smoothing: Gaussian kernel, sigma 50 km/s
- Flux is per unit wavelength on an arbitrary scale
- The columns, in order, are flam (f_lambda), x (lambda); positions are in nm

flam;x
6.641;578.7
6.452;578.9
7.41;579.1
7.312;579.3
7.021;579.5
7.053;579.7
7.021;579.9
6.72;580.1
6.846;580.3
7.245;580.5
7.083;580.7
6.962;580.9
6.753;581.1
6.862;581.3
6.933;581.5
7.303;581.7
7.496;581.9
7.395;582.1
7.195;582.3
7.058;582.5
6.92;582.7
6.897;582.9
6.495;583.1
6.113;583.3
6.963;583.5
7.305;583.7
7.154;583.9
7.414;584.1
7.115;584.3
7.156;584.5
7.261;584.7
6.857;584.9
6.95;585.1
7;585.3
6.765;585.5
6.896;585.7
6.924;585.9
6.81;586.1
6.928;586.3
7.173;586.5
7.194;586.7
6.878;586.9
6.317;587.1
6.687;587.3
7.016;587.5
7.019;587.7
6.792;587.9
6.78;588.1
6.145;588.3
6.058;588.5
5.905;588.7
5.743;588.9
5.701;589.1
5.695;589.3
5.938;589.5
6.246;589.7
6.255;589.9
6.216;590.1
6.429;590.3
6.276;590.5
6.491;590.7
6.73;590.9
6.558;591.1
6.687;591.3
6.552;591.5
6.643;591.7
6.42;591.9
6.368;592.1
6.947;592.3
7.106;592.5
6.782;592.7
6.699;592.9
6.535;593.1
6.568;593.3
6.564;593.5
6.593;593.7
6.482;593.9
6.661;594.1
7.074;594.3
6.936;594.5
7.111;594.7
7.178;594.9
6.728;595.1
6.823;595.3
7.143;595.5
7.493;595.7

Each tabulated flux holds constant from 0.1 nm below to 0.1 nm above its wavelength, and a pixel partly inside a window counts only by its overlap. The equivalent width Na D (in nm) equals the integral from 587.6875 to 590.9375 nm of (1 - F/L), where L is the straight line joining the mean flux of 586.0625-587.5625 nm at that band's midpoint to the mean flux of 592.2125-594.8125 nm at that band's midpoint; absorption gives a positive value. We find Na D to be 0.288 nm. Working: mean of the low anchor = 6.87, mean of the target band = 6.23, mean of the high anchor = 6.77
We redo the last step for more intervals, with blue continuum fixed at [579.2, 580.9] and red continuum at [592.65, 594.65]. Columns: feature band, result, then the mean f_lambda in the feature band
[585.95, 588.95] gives 0.09 nm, 6.65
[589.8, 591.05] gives 0.07 nm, 6.41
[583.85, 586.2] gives -0.04 nm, 7.02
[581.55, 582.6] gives -0.04 nm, 7.27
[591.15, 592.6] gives 0.02 nm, 6.67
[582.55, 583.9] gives 0.03 nm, 6.82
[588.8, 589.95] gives 0.15 nm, 5.92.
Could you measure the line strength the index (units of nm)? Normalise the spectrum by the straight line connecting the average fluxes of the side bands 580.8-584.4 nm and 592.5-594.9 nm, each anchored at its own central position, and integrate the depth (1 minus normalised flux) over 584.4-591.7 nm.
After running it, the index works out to 0.33 nm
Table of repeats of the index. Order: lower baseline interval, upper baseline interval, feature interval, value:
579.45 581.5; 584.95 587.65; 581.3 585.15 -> -0.069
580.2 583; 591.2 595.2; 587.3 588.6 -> 0.046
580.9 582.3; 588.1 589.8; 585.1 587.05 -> -0.156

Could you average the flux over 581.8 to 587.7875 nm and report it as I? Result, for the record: 6.98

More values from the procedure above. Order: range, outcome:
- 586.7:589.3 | 6.42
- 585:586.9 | 6.96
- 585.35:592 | 6.51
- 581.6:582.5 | 7.32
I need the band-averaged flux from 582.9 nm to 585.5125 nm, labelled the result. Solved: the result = 6.97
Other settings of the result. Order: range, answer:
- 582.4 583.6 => 6.74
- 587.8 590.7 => 6.17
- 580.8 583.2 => 7.02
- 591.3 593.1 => 6.68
